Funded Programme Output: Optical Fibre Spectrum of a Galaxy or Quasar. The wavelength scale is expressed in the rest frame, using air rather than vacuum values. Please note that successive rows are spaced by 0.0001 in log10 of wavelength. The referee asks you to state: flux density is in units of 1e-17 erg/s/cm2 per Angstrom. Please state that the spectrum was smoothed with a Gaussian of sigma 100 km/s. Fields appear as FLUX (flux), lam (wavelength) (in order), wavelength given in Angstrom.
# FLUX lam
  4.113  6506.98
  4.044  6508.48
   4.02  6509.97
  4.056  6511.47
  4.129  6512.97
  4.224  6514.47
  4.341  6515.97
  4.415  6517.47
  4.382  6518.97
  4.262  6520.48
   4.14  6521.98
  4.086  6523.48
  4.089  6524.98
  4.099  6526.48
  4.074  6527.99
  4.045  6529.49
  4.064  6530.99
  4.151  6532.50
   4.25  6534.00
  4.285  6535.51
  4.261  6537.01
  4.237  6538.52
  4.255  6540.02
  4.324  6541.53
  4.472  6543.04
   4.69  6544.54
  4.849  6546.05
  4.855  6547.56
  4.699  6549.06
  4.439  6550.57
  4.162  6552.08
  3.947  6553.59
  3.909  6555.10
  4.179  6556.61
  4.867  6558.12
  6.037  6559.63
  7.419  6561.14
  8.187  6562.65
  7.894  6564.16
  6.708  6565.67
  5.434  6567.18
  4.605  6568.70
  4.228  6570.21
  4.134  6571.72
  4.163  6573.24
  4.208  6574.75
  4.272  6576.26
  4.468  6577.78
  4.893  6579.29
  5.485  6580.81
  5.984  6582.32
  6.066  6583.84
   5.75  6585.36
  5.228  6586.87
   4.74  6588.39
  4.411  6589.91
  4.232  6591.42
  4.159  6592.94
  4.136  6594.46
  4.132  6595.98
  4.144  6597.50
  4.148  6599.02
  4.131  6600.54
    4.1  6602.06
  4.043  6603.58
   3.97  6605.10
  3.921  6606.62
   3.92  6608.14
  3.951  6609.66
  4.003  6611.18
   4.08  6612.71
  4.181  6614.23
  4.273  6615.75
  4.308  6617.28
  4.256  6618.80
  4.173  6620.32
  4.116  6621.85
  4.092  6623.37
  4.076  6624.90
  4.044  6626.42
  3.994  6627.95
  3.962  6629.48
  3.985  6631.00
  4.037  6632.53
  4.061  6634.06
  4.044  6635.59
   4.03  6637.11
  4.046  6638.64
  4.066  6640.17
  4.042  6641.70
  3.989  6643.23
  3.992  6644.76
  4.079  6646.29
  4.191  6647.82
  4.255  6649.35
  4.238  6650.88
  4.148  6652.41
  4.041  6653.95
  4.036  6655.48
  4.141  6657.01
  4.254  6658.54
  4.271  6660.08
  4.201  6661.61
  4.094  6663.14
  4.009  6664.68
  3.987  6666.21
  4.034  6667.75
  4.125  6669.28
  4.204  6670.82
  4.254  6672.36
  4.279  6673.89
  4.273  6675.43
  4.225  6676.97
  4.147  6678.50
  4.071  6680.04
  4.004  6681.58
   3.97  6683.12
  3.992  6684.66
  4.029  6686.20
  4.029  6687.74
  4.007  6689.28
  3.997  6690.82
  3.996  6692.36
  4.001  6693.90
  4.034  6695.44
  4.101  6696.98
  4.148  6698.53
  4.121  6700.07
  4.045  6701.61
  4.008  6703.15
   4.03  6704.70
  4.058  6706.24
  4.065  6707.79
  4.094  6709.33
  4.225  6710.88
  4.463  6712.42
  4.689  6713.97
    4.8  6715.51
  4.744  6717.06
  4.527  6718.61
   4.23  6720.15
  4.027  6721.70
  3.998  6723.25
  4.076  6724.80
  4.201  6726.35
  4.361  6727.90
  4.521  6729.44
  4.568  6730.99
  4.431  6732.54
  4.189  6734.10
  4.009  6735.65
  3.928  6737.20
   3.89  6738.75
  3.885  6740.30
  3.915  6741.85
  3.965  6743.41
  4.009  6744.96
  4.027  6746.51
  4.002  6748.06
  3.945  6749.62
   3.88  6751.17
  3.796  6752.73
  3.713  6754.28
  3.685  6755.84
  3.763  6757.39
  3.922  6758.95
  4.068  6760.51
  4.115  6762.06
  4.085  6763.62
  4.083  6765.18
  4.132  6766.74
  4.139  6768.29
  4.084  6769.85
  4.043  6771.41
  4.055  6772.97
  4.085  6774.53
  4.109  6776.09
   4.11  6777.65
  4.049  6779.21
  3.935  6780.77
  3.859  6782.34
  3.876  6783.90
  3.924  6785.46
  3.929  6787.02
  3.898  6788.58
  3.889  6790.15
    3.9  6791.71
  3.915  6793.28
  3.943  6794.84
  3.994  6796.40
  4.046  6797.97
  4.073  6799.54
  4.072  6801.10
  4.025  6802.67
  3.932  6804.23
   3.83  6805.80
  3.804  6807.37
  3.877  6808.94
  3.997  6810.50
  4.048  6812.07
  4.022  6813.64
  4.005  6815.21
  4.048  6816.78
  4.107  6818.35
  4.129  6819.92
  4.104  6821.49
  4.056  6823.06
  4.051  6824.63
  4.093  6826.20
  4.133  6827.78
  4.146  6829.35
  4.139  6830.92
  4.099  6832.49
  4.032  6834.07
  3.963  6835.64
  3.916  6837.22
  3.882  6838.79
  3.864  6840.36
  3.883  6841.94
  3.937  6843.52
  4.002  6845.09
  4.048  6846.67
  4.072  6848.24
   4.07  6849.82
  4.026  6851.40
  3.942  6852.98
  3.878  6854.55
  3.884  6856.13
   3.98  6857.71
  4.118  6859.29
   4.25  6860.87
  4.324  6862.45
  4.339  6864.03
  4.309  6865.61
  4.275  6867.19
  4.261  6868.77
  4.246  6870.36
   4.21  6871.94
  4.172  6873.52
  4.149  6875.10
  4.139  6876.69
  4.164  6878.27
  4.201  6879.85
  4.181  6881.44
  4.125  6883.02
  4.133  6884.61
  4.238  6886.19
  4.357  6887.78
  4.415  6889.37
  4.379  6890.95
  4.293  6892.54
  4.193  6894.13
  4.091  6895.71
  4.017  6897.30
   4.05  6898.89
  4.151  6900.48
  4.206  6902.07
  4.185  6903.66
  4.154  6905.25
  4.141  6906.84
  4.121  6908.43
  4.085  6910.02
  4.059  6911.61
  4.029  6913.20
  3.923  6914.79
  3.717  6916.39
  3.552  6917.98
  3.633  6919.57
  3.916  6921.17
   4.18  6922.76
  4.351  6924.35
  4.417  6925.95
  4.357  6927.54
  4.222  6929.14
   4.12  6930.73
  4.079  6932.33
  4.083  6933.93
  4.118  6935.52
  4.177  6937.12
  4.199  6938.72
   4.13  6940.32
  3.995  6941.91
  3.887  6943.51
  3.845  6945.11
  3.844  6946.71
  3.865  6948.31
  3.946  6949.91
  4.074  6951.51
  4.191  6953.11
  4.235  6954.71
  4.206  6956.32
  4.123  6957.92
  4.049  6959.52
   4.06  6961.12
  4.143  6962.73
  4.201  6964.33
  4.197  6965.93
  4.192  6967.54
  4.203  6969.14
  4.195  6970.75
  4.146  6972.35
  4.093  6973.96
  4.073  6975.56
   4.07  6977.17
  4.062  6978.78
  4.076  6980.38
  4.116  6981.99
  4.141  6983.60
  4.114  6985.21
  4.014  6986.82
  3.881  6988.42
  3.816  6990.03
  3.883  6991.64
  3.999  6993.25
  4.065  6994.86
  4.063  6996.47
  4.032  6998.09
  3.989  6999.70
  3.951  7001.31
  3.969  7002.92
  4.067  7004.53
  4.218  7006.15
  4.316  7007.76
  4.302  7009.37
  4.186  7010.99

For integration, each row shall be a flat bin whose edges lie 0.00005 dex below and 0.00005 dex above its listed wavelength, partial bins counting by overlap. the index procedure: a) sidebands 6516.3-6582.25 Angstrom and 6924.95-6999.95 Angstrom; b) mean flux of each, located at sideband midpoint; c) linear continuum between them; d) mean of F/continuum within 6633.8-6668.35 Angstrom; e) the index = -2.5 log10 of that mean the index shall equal 0.12 mag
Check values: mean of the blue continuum 4.72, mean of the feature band 4.1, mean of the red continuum 4.09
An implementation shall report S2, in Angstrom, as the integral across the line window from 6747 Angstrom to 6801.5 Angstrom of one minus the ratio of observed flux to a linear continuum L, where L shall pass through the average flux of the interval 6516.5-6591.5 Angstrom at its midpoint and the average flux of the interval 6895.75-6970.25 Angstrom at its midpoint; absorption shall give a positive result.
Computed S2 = 5.0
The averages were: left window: 4.79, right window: 4.08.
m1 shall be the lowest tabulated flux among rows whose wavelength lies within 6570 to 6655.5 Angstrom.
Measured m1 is 3.92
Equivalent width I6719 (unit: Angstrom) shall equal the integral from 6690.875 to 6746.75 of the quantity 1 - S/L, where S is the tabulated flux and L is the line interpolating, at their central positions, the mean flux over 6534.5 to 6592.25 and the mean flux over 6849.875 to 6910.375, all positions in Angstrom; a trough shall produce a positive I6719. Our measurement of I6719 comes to 4.9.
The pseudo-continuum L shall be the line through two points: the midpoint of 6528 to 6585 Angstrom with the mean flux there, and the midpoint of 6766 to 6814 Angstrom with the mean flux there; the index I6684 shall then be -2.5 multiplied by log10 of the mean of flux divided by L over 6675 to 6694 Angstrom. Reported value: 0.09 mag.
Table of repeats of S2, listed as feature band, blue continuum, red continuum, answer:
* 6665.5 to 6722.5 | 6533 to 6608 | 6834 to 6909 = 4.31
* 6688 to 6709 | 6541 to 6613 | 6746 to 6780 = 1.07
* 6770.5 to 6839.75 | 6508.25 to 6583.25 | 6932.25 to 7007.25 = 4.83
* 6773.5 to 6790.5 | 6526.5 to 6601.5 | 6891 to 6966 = 1.51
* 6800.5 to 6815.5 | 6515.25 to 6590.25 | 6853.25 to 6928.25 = 1.18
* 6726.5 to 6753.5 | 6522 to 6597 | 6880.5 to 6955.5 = 2.16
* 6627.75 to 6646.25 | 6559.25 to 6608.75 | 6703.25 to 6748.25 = 2.55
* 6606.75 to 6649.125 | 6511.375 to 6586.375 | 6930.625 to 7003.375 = 5.03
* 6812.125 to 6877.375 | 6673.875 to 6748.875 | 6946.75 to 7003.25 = 0.44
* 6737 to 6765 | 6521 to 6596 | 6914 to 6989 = 3.19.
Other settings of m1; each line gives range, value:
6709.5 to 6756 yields 3.685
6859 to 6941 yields 3.552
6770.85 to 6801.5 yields 3.859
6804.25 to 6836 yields 3.804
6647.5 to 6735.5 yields 3.97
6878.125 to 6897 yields 4.091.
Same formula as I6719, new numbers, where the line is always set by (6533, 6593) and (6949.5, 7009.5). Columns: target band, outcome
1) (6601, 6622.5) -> 3.32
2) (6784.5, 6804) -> 2.20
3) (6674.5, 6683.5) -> 1.11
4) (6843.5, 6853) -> 0.72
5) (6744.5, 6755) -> 1.50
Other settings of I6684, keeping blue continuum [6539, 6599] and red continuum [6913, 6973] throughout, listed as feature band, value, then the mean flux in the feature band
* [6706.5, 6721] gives 0.05 mag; 4.41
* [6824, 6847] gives 0.08 mag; 4.01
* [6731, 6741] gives 0.11 mag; 4.09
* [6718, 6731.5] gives 0.07 mag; 4.27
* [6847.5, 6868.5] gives 0.04 mag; 4.12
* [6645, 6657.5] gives 0.15 mag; 4.14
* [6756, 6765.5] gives 0.13 mag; 3.98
